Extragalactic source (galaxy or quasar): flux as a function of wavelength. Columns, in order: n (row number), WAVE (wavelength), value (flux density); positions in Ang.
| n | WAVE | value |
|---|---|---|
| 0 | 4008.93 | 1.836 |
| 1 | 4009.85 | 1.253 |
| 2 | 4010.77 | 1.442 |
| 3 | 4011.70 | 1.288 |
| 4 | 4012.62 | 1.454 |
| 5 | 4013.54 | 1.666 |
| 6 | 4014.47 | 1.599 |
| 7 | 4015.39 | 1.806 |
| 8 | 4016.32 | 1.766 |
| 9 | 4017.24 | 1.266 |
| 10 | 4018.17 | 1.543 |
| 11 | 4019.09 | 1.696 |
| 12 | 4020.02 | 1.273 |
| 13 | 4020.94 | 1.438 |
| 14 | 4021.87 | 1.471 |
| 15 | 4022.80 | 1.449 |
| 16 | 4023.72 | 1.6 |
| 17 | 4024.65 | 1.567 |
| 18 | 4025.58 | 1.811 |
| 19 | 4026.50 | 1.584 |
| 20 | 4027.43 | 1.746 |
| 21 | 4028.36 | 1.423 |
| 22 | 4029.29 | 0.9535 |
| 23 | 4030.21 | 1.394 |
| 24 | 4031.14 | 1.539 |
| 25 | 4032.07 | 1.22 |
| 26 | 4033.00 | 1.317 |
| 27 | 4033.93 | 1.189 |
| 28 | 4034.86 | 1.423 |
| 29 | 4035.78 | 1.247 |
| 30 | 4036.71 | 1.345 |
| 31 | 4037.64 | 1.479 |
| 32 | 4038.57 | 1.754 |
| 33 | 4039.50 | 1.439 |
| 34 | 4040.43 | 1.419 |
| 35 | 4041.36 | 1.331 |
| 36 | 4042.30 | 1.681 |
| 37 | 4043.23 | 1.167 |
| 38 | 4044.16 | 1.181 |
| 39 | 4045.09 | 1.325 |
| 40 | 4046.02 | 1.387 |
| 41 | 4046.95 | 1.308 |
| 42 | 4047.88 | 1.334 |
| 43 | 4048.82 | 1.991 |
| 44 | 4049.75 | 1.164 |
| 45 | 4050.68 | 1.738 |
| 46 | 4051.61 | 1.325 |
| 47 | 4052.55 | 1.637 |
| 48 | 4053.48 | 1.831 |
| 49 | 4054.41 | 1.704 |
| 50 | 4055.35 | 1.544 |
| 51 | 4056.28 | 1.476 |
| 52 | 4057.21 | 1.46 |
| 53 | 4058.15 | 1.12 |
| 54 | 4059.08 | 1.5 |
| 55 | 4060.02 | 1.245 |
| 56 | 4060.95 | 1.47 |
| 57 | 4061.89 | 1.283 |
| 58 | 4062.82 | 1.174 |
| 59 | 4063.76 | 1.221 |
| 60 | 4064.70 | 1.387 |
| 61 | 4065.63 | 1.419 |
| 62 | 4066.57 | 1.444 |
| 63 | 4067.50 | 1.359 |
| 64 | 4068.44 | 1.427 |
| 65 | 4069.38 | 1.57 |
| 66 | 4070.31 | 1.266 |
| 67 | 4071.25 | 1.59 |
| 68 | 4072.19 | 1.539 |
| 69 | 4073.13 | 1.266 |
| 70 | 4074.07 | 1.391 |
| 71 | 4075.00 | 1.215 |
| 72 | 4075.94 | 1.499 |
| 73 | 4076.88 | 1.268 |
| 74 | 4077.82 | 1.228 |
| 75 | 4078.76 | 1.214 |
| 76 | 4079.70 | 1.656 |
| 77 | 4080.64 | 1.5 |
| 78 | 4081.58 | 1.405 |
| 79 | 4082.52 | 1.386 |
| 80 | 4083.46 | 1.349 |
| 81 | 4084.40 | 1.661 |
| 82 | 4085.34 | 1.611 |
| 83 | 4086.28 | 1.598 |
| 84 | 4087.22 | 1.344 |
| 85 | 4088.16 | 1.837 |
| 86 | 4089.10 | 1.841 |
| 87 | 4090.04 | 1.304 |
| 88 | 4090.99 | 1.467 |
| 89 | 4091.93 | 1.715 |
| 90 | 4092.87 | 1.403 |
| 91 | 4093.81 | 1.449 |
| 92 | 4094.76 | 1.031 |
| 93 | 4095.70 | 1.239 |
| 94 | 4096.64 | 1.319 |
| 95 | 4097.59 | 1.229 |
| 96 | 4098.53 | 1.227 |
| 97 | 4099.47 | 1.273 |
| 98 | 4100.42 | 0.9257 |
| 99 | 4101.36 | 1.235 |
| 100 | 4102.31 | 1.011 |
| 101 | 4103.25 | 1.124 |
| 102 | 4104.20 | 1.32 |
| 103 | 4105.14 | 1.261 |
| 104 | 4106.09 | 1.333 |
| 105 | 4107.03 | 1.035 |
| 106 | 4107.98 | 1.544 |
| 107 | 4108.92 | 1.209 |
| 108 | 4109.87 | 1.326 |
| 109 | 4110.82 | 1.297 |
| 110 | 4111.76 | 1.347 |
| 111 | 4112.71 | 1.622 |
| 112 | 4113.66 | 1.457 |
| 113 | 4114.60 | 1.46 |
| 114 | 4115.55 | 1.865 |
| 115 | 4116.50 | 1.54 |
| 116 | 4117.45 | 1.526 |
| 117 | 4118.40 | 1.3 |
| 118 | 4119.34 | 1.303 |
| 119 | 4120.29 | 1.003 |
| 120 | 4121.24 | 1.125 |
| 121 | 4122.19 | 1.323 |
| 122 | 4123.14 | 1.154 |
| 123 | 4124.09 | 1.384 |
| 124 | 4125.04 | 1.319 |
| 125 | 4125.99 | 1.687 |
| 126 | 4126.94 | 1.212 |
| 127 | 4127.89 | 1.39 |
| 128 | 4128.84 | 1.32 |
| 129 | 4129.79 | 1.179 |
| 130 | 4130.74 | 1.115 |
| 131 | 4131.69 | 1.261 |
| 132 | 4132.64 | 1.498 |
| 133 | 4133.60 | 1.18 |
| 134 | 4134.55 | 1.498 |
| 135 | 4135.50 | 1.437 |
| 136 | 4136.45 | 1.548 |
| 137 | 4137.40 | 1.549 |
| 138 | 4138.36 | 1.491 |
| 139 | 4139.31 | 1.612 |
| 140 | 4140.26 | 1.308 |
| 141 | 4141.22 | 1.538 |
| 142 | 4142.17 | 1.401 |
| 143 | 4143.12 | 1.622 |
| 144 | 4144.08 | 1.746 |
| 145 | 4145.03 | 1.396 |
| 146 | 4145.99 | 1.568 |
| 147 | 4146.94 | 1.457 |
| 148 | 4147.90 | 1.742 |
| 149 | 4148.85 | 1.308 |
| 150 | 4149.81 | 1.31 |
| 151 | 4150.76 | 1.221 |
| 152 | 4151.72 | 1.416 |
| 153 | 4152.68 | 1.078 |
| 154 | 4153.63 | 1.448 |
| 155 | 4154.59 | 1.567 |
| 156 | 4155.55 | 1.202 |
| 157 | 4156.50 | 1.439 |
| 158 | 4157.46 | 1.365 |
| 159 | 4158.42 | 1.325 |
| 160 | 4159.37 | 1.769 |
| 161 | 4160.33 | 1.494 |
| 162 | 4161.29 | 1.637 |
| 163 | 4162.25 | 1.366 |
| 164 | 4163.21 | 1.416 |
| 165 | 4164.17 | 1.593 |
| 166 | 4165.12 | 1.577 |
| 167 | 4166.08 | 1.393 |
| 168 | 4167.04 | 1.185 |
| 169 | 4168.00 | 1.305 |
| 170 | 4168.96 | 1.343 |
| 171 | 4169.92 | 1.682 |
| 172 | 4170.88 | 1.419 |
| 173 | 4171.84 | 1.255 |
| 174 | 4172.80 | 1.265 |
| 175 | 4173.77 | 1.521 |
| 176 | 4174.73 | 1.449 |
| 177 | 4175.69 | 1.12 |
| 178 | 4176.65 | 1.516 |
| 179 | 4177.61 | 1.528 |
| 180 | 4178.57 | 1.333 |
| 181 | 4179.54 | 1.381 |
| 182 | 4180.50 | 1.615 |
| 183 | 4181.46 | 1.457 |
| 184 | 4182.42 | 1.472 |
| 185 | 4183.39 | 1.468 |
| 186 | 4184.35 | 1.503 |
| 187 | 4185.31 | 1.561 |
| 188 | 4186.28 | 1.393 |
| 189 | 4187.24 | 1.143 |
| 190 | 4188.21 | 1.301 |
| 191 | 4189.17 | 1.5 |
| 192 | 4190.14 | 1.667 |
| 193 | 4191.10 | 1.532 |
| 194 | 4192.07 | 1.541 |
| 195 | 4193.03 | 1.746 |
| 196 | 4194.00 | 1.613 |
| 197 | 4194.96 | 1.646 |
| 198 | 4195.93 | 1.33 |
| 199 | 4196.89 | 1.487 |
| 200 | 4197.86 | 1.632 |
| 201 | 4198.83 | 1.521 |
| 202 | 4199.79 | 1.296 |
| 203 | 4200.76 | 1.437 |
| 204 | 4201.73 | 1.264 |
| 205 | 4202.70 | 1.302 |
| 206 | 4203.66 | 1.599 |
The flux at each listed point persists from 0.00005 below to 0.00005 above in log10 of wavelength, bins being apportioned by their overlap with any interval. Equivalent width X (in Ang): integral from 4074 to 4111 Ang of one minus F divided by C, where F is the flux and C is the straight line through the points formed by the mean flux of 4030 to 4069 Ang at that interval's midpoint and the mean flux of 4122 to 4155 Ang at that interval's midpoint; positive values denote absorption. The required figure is 1.4 Ang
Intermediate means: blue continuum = 1.41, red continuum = 1.41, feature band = 1.36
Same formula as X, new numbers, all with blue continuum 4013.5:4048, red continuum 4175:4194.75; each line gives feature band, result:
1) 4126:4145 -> 0.6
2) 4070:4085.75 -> 0.4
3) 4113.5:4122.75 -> 0.5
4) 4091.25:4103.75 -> 1.8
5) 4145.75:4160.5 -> 0.5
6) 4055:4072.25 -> 0.8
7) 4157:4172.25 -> 0.2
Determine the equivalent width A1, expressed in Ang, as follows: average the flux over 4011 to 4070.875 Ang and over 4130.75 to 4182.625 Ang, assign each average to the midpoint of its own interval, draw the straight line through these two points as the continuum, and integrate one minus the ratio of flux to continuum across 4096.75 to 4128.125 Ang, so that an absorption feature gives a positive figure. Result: 2.7 Ang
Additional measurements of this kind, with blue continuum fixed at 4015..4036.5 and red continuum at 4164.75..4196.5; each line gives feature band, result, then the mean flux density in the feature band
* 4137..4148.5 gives -0.65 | 1.53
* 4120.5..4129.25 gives 0.84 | 1.31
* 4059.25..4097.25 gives 1.12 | 1.41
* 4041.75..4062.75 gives 0.25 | 1.44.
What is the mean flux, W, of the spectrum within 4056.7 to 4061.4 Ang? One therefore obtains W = 1.36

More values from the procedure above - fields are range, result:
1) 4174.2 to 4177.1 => 1.36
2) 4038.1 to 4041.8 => 1.49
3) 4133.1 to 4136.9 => 1.41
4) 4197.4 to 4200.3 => 1.48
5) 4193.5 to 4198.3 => 1.54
